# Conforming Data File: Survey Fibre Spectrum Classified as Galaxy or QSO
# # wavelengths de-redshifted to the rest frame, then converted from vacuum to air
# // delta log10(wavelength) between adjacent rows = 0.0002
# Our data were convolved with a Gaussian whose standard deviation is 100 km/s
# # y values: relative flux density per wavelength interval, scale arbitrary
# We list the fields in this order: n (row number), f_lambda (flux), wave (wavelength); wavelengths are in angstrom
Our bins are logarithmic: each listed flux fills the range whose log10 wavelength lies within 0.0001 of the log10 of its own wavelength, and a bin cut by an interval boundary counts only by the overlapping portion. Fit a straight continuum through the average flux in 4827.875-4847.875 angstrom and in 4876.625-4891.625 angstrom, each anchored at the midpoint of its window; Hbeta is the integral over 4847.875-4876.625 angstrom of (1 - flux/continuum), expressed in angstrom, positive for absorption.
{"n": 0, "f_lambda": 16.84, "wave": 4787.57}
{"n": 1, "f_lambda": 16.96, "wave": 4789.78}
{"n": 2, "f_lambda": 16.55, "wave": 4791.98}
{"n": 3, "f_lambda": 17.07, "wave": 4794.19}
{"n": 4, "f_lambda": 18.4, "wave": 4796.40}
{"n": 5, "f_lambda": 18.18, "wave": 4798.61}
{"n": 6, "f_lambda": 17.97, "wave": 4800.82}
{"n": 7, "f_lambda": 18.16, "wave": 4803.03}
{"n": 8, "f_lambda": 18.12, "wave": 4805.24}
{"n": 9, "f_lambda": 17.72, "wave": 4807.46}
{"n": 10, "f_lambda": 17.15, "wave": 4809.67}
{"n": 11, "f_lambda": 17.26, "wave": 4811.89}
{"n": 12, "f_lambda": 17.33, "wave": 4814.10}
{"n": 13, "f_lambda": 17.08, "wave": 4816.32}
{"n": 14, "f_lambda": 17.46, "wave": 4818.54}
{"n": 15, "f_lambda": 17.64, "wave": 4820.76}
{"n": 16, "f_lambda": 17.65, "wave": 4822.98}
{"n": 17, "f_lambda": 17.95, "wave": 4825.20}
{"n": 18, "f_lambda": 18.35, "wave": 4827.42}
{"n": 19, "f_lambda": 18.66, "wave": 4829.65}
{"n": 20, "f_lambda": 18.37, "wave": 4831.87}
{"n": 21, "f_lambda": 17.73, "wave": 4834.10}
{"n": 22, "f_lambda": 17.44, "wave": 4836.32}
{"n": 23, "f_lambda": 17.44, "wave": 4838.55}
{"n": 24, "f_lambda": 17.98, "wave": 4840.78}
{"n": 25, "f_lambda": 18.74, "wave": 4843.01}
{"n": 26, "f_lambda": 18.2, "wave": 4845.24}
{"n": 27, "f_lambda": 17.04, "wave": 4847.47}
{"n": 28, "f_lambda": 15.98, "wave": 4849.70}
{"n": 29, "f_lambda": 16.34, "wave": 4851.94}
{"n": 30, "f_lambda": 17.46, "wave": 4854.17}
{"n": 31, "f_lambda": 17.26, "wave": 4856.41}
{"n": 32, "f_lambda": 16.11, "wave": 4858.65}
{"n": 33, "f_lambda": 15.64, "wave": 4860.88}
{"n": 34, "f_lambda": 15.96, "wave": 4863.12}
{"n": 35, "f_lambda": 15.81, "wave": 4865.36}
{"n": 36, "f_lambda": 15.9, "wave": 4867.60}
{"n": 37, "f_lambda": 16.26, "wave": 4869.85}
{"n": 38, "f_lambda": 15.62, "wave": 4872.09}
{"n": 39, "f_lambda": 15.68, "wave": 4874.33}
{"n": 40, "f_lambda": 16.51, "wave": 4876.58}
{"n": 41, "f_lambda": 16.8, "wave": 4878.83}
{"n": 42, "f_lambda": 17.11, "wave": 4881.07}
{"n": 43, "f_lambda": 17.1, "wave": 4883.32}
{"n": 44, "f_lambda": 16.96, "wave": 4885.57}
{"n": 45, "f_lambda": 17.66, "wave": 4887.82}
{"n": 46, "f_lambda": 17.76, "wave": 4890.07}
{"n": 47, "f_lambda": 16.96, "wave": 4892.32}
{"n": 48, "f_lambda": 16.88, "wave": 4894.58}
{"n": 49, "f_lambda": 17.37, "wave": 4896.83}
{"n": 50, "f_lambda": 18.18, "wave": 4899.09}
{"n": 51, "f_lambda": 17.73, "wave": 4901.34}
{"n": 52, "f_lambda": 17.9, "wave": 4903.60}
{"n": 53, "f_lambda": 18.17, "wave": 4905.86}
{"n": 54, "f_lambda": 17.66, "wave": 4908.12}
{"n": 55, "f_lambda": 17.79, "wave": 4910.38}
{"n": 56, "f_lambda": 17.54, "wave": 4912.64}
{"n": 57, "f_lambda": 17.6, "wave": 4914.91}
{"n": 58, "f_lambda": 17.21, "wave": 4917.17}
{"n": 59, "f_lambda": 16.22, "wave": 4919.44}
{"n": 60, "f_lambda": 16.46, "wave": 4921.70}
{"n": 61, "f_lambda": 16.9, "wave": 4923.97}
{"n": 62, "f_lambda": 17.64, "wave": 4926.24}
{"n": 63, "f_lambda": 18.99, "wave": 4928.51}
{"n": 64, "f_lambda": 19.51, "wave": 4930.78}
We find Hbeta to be 2.2 angstrom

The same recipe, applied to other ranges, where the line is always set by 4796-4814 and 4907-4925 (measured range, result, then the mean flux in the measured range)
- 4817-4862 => 0.4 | 17.5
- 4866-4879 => 1.0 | 16.1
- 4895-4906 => -0.3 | 17.8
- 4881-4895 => 0.1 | 17.2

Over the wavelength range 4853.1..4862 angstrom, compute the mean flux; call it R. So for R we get 16.6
